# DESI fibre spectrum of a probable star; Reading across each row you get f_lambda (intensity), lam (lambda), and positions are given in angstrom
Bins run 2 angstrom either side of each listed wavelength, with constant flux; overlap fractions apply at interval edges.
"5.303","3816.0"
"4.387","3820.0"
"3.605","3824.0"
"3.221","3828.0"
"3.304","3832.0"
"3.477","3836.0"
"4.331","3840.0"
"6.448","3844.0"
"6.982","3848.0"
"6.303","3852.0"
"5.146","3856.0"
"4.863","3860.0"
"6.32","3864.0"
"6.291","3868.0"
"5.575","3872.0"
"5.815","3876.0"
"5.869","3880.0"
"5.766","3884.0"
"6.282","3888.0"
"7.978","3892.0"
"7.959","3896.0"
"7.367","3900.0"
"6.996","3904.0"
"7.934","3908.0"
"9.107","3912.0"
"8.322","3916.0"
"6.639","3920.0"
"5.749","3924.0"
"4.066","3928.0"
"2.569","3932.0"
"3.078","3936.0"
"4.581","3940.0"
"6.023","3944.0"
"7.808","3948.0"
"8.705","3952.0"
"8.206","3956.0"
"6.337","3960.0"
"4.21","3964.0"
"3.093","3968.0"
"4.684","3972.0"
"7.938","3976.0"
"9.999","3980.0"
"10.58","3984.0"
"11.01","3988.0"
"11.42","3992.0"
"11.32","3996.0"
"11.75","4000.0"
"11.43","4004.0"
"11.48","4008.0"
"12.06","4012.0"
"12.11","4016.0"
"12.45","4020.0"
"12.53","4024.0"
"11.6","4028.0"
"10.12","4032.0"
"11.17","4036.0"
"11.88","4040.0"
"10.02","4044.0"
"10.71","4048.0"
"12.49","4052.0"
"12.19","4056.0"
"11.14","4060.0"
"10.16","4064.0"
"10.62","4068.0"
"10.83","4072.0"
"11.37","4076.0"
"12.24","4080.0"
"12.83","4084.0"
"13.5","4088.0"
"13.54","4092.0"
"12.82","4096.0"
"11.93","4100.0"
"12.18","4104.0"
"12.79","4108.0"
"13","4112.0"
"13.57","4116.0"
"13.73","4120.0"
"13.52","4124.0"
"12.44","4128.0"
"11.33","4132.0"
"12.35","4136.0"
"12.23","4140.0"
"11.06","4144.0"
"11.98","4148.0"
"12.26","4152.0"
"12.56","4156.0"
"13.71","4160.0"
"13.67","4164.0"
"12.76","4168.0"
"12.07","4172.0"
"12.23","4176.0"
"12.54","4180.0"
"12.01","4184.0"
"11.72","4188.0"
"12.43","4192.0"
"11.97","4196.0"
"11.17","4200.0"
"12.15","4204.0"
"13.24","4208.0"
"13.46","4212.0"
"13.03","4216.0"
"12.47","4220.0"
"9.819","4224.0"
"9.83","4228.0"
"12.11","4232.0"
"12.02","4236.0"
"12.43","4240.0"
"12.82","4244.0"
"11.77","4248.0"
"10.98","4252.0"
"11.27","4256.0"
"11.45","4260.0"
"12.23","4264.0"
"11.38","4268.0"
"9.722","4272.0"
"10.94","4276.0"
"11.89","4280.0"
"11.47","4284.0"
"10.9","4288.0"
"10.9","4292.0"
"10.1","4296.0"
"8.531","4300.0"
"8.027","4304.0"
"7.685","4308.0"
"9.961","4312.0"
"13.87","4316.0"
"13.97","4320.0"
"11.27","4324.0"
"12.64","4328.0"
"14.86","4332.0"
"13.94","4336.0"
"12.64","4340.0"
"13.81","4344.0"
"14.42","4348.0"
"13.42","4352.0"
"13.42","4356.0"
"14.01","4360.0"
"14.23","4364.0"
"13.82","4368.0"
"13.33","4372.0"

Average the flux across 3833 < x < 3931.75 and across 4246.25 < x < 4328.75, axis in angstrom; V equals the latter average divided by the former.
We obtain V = 1.76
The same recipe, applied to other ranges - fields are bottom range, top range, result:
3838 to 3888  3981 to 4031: 1.99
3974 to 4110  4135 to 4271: 1.05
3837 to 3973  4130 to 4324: 1.92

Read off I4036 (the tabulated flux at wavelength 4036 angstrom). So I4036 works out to 11.17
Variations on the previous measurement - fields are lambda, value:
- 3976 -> 7.938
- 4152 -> 12.26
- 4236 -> 12.02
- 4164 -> 13.67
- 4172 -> 12.07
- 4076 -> 11.37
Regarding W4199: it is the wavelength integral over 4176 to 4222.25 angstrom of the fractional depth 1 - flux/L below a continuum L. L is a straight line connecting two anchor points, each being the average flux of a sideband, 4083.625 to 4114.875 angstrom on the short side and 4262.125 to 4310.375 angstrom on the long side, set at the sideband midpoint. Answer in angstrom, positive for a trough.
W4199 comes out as -3.5 angstrom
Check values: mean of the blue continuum 12.8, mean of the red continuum 10.3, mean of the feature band 12.4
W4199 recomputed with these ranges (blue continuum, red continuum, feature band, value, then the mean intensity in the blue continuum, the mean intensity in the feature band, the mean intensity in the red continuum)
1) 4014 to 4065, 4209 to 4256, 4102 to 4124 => -2.8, 11.5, 13.1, 11.9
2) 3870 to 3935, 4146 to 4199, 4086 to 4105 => -3.7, 6.45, 12.8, 12.4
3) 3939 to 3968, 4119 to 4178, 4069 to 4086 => -2.4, 6.38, 11.7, 12.5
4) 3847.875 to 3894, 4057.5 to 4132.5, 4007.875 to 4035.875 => -4.1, 6.06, 11.7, 12.3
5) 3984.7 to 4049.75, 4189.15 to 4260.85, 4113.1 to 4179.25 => -4.9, 11.4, 12.6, 11.9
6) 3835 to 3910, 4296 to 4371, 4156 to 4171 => -4.5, 6.23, 13.2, 12.4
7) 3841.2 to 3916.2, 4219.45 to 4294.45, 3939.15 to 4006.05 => -3.3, 6.64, 8.25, 11.4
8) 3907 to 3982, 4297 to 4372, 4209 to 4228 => -2.5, 6.24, 12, 12.5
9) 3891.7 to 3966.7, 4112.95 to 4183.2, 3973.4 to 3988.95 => -3.3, 6.44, 9.61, 12.6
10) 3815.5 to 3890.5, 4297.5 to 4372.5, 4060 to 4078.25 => -5.0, 5.24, 10.8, 12.5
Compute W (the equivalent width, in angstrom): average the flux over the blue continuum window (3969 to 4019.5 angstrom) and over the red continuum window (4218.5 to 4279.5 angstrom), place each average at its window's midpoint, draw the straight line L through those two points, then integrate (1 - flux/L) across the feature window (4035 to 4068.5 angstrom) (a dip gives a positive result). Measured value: -1.7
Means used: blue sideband 10.4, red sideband 11.4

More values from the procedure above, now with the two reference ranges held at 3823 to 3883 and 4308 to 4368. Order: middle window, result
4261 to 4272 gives 0.5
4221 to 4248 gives -0.2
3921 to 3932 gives 3.0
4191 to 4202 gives -1.0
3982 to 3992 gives -4.7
